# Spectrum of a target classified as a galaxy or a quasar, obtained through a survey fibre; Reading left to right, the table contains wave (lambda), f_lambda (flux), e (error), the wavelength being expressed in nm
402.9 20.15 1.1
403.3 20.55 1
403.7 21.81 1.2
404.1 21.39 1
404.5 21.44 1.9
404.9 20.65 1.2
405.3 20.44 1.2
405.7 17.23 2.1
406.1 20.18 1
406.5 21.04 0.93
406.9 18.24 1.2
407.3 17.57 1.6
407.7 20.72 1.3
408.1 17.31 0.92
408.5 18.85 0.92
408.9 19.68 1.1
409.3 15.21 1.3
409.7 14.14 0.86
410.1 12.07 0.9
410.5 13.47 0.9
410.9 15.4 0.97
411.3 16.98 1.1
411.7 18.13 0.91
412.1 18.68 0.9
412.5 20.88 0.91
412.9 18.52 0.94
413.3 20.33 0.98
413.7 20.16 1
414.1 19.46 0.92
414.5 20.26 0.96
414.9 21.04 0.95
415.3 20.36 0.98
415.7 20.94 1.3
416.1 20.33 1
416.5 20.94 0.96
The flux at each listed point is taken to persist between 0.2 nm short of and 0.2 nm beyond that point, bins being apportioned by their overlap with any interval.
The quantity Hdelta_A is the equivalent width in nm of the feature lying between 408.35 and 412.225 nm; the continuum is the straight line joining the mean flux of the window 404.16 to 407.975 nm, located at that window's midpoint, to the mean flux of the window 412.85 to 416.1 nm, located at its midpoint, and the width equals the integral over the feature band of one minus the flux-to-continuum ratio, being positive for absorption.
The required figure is 0.74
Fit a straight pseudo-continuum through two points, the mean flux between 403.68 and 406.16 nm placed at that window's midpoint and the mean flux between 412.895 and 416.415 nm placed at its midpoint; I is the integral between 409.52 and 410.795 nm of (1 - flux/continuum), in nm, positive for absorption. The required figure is 0.436 nm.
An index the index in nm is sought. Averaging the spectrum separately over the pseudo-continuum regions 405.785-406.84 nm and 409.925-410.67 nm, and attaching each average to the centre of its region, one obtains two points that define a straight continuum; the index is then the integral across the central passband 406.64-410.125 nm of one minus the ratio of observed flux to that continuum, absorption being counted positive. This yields -0.26 nm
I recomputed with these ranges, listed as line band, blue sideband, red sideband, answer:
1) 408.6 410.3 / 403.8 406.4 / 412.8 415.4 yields 0.396 nm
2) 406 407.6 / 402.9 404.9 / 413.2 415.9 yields 0.124 nm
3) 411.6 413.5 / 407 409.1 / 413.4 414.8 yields 0.036 nm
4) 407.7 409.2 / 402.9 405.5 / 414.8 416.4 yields 0.158 nm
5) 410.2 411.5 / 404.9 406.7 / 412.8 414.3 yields 0.310 nm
